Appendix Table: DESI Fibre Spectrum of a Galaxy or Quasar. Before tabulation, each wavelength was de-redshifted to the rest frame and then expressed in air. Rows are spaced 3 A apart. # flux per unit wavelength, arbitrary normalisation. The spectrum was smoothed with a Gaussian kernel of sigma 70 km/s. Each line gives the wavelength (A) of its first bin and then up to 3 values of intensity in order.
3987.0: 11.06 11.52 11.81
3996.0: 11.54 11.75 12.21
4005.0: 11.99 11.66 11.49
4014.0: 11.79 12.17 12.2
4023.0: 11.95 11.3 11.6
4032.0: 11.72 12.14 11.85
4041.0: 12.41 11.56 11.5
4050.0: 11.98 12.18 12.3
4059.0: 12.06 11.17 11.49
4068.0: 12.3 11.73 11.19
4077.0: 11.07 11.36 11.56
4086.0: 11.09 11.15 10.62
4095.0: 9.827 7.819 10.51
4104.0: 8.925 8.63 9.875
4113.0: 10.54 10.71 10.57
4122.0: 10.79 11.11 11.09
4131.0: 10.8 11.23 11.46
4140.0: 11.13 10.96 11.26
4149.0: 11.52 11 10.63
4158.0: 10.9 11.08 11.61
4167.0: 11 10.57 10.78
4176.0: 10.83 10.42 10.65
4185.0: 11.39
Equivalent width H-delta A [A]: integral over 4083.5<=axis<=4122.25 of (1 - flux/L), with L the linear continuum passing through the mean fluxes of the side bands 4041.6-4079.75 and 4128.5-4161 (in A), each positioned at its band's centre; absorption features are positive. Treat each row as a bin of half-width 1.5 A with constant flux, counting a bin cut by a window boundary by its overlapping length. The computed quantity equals 4.4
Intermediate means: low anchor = 11.7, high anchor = 11.1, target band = 10.1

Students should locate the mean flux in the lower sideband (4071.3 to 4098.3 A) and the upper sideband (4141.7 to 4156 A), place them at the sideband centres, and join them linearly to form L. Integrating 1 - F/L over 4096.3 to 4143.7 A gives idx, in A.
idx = 2.57 A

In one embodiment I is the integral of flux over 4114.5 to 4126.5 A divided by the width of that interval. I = 10.8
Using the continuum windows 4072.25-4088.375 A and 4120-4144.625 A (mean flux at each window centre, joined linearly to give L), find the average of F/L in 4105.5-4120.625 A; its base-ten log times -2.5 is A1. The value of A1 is 0.11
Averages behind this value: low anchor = 11.3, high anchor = 11.1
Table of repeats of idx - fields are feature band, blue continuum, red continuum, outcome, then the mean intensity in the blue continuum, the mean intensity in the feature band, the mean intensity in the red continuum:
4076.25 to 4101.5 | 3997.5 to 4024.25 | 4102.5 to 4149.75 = 1.19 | 11.9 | 10.5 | 10.6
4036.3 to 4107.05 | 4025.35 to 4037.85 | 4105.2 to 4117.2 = -2.12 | 11.7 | 11.1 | 9.89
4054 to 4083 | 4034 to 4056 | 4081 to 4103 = -1.24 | 12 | 11.6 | 10.4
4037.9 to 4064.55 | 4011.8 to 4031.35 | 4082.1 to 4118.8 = -1.69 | 11.8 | 11.9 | 10.1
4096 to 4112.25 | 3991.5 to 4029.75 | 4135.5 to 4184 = 2.96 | 11.8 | 9.24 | 11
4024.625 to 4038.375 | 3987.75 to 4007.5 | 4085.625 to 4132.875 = -0.50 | 11.8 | 11.7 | 10.2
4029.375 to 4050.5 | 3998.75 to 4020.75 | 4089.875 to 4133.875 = -0.86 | 11.9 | 11.9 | 10.2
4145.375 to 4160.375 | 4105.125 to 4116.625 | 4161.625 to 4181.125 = -0.70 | 9.85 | 11.1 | 10.9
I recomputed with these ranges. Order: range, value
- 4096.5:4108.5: 8.97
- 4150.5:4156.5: 10.8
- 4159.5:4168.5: 11.2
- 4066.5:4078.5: 11.6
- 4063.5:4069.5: 11.9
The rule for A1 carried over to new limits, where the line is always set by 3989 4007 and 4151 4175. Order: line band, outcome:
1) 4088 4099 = 0.15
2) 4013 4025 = -0.03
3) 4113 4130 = 0.03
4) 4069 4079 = 0.00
